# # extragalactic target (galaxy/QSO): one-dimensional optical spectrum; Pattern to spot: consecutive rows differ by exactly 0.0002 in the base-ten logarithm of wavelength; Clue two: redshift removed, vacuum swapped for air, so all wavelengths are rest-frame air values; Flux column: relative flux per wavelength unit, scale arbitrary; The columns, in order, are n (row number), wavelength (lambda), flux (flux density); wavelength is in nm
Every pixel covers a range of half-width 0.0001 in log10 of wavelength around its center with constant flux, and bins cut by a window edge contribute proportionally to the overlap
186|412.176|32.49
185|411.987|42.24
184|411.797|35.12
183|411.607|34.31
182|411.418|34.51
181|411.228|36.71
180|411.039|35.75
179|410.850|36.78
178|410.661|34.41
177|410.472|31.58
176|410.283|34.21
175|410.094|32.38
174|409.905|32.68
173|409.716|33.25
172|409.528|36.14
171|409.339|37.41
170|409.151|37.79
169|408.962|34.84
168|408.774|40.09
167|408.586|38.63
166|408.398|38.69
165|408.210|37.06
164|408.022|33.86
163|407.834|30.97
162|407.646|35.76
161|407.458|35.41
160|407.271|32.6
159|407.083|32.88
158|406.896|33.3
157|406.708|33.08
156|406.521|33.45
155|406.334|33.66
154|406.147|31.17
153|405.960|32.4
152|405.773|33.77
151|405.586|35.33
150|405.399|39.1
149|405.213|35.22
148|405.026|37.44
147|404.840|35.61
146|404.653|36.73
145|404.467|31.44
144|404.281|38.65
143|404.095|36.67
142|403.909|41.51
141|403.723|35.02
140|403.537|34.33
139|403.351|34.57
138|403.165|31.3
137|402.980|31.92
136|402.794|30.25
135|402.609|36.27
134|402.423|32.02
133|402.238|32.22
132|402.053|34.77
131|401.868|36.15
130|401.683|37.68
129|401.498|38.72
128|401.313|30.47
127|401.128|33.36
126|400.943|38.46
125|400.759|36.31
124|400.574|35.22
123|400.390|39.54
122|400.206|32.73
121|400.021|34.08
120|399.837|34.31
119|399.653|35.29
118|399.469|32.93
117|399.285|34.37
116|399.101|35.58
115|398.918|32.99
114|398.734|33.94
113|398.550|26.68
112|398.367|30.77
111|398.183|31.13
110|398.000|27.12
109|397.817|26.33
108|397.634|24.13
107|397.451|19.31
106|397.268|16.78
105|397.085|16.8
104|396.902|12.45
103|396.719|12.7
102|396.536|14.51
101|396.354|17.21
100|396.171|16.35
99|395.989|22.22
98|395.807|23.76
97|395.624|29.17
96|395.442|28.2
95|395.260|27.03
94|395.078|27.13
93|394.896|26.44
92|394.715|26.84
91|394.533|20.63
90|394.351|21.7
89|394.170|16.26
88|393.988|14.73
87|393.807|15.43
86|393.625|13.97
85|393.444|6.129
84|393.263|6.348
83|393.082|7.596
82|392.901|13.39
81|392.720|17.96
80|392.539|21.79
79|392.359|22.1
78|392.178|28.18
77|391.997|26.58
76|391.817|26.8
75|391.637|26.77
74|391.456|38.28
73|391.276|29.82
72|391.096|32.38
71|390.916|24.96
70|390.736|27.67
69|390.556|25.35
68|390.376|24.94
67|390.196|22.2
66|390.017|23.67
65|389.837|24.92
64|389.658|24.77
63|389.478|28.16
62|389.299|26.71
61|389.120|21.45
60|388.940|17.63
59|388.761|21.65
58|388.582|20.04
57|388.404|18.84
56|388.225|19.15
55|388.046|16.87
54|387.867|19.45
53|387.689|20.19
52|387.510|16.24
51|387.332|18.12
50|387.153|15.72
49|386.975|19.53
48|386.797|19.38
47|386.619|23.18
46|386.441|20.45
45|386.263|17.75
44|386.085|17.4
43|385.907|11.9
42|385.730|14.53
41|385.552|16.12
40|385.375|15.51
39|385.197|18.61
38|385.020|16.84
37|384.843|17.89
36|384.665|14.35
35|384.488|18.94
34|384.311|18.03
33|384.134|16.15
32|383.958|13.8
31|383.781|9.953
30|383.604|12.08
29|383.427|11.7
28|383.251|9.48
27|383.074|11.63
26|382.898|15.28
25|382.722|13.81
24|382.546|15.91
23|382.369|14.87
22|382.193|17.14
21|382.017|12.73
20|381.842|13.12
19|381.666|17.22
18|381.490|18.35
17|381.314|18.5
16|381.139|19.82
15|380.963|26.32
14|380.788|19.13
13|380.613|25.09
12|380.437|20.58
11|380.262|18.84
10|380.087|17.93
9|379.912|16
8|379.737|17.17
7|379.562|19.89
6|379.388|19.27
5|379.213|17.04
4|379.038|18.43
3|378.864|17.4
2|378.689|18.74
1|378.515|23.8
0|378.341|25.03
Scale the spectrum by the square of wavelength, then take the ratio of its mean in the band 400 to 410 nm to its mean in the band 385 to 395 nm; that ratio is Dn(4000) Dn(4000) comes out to 1.84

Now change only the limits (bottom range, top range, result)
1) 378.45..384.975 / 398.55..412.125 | 2.33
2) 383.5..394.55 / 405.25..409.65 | 1.96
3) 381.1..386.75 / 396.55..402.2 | 2.08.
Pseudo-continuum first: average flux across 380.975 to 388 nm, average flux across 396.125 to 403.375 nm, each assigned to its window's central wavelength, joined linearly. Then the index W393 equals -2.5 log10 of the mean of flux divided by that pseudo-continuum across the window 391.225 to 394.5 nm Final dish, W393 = 0.20 mag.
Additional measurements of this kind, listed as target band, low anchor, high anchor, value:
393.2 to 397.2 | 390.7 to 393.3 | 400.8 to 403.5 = 0.38 mag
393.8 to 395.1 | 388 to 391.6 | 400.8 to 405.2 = 0.31 mag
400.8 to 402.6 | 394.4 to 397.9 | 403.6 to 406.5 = -0.16 mag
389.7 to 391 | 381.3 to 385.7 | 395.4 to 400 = -0.23 mag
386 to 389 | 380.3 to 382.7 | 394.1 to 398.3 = 0.05 mag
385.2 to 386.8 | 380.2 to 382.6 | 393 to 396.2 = 0.09 mag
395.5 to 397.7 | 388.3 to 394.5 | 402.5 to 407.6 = 0.37 mag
